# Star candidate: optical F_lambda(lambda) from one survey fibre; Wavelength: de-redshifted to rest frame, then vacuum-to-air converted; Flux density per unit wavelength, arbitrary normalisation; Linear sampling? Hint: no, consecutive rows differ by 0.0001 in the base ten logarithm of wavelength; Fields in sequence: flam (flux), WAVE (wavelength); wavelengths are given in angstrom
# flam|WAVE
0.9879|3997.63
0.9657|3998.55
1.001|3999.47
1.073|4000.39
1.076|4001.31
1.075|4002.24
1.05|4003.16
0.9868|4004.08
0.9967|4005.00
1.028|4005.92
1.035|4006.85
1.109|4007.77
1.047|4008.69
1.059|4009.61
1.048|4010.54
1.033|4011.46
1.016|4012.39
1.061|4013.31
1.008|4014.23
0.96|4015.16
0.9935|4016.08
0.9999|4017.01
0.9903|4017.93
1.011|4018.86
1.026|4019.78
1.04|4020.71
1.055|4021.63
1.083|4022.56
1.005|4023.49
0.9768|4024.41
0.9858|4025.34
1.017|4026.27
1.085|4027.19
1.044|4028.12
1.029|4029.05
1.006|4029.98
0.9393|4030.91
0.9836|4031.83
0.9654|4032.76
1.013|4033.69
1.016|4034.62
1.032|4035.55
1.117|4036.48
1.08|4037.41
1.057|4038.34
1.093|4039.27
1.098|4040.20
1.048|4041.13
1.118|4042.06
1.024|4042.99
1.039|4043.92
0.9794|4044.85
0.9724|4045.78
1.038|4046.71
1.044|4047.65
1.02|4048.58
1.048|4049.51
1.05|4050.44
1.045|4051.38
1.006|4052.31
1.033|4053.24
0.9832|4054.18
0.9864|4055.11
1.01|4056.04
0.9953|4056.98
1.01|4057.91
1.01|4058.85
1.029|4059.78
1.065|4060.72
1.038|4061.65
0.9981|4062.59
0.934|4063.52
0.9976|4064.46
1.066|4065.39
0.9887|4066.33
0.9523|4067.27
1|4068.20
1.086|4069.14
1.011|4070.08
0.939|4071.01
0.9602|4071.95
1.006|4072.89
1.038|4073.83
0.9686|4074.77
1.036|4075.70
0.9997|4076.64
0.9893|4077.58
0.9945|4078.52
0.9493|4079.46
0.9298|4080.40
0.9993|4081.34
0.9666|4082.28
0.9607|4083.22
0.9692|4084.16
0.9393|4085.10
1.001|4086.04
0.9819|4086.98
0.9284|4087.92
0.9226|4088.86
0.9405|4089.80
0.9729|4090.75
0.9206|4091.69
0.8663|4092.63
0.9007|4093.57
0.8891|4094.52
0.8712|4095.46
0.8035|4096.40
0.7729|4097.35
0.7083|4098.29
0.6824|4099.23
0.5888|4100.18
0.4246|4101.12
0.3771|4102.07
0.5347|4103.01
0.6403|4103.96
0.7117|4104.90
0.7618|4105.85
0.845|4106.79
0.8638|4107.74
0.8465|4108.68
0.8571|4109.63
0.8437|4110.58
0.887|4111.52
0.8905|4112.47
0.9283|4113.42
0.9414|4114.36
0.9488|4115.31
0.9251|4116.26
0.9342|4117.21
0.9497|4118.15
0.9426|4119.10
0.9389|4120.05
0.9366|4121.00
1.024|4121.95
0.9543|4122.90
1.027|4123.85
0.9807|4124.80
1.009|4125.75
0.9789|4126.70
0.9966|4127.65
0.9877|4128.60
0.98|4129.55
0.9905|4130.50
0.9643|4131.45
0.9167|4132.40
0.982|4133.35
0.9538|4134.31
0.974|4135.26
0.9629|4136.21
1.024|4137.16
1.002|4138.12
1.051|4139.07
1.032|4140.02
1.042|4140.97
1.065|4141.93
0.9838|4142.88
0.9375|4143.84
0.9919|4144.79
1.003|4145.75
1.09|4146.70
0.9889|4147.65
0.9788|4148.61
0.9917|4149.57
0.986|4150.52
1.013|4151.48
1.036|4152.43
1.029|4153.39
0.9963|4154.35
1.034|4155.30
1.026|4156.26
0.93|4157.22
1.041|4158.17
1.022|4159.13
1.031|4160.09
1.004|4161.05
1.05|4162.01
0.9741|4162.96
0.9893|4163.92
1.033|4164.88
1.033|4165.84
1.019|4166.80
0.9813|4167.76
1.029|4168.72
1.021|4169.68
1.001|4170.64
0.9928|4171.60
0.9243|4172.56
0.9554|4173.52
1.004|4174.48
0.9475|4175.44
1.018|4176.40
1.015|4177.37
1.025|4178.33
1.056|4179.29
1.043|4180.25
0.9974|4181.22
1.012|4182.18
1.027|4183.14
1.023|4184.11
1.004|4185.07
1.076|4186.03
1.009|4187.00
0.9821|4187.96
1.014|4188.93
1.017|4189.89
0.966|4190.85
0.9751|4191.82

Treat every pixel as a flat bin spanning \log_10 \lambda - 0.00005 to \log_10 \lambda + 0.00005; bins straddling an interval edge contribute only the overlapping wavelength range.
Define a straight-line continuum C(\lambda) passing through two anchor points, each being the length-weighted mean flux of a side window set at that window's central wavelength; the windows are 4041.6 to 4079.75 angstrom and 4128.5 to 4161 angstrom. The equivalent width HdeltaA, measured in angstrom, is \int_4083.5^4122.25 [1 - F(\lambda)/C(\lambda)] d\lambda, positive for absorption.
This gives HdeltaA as 6.3 angstrom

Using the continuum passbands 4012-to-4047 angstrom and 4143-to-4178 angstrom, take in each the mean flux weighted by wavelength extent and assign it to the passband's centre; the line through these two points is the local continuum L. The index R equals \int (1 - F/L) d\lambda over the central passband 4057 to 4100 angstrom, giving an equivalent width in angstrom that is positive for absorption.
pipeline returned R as 2.7 angstrom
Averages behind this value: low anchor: 1.03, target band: 0.953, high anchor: 1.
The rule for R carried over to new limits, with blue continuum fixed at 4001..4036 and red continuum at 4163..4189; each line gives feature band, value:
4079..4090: 0.6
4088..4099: 1.6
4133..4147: 0.1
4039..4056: -0.2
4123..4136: 0.4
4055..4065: 0.1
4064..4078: 0.2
